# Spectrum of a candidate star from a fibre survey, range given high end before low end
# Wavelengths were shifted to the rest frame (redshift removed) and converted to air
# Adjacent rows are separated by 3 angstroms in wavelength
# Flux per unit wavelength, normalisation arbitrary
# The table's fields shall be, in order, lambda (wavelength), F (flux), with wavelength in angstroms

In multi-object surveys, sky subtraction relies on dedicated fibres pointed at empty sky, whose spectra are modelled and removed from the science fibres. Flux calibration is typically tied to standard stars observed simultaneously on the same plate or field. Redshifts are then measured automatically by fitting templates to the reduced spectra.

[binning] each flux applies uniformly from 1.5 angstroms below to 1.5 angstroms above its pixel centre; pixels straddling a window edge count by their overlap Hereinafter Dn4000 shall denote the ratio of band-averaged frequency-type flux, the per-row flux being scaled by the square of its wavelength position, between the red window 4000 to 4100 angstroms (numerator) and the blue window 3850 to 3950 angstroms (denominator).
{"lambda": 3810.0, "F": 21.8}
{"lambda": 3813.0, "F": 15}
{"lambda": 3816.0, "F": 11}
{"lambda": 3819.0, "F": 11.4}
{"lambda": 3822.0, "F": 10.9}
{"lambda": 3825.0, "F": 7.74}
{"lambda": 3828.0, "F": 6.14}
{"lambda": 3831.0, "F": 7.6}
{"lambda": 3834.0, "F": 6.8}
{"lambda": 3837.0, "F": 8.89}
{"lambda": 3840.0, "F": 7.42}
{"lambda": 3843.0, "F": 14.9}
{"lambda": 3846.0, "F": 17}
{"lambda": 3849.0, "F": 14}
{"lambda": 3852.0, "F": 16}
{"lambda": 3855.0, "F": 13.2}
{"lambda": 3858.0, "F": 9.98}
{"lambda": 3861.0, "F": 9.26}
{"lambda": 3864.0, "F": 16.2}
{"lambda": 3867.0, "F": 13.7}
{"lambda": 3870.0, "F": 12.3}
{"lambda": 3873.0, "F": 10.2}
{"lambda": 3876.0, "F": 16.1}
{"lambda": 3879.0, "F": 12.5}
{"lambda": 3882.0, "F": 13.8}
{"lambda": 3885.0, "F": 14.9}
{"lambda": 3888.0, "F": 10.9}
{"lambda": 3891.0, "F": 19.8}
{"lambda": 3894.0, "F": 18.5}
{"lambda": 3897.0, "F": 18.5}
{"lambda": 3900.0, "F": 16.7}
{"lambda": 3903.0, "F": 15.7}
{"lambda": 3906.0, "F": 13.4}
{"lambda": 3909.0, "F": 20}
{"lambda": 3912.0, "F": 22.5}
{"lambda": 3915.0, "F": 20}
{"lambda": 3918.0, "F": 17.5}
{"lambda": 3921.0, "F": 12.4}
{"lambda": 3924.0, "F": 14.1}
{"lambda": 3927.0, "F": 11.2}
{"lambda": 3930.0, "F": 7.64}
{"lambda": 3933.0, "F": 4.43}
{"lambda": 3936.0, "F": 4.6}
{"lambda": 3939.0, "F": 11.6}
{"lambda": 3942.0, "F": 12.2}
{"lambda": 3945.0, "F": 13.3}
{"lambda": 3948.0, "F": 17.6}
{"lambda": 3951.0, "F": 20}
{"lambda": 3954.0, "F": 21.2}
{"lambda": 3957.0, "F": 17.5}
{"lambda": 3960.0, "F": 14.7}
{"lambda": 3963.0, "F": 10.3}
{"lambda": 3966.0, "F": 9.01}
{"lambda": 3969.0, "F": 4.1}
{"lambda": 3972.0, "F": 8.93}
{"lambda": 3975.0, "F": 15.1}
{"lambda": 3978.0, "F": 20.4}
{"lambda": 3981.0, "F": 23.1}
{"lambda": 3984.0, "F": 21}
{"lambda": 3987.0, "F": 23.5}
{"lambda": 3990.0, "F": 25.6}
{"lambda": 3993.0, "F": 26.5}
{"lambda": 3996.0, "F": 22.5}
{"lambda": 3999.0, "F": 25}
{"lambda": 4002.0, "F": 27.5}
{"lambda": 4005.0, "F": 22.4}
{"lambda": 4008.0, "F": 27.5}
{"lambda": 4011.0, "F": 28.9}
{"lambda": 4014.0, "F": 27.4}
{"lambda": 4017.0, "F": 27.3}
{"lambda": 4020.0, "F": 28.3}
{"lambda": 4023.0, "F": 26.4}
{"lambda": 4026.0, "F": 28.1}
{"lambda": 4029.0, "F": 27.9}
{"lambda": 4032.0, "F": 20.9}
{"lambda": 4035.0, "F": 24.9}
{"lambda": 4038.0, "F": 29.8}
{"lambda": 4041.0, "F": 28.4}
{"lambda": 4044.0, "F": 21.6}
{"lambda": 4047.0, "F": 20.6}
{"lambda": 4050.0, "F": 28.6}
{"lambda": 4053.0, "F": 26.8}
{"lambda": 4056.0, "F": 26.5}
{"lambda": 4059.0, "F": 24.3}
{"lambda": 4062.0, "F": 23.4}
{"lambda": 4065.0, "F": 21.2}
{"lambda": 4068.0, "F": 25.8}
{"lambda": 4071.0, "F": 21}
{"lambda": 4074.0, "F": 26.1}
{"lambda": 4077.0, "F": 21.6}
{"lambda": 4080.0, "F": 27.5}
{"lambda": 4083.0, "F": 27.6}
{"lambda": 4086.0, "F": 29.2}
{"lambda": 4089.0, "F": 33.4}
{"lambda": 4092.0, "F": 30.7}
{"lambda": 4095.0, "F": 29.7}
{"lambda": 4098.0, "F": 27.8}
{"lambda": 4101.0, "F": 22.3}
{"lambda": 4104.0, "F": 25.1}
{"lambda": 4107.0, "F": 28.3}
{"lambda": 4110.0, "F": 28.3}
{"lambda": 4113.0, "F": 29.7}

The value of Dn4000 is 2.0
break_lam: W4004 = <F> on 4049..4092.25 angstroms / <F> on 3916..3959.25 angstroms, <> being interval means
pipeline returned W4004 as 1.96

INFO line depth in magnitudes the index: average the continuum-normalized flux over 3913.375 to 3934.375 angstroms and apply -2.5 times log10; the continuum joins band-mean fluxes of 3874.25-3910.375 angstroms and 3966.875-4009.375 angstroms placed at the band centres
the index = 0.35 mag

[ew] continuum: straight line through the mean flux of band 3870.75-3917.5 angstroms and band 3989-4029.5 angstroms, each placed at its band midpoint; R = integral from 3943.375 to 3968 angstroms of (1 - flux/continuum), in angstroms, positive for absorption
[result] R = 7.3 angstroms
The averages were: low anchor 16.2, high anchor 26.5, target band 15.2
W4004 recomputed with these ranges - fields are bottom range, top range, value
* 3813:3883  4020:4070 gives 2.17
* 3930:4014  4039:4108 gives 1.47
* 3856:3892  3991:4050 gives 1.96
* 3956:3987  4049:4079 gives 1.66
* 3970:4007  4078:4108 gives 1.30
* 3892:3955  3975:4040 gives 1.70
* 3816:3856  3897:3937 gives 1.30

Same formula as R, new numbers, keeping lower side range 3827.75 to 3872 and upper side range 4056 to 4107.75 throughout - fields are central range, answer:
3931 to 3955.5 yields 6.50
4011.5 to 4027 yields -3.71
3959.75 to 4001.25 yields 4.06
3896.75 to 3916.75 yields -3.70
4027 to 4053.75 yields -2.22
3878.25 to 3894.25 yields -1.05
